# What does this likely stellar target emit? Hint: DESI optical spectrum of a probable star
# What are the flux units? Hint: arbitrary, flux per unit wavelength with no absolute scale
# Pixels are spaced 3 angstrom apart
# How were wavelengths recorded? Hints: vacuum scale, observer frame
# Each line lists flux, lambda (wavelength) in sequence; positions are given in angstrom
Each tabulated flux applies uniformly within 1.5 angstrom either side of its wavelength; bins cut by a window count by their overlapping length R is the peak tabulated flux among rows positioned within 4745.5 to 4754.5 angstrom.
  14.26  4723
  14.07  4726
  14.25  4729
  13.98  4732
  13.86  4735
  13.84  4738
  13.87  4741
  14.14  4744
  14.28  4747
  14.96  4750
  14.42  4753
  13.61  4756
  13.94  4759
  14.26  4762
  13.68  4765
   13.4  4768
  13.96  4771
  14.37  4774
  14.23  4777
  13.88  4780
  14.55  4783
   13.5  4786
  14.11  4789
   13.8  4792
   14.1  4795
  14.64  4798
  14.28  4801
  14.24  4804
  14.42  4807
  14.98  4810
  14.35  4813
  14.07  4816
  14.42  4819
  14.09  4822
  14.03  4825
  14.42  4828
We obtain 14.96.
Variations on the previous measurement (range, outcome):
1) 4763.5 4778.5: 14.37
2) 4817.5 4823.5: 14.42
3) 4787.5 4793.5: 14.11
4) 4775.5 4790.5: 14.55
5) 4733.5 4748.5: 14.28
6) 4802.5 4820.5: 14.98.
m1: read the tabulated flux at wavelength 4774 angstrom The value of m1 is 14.37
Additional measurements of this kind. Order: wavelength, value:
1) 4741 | 13.87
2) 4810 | 14.98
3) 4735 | 13.86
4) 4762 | 14.26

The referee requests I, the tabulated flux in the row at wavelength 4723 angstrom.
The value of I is 14.26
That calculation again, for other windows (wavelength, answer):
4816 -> 14.07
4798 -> 14.64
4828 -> 14.42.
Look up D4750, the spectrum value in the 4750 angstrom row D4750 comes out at 14.96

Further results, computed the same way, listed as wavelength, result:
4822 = 14.09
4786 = 13.5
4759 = 13.94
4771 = 13.96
